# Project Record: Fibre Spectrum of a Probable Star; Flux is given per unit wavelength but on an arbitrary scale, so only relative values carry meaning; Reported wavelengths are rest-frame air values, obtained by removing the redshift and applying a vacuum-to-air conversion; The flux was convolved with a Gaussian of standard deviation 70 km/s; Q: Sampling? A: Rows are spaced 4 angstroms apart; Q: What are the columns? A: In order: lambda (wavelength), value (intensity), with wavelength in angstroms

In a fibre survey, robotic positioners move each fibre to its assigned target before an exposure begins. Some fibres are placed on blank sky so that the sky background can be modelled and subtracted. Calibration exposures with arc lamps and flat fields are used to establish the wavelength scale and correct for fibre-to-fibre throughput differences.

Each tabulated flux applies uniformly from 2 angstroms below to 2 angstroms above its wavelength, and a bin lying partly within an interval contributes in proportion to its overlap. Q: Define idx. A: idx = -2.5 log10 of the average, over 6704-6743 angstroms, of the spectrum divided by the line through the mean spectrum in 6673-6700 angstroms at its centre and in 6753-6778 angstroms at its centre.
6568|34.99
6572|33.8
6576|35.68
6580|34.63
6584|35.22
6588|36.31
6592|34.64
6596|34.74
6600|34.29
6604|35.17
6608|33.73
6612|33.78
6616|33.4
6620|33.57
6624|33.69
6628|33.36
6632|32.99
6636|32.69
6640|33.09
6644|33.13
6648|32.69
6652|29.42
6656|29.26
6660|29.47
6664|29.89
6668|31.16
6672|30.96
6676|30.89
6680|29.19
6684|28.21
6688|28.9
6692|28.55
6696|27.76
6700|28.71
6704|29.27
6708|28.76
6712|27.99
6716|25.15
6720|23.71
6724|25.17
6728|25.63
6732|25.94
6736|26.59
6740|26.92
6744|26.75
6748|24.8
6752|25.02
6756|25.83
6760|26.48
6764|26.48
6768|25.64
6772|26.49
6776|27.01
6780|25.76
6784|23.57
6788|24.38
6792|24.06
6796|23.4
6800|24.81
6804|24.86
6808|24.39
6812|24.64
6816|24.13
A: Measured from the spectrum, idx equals 0.05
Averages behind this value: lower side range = 29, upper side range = 26.3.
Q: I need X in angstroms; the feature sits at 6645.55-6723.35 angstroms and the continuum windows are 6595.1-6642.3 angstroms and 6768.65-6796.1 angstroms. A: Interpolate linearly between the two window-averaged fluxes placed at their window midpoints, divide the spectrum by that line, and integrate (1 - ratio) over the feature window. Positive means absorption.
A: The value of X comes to 3.5 angstroms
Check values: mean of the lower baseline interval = 33.7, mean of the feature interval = 28.9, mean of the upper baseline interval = 25.1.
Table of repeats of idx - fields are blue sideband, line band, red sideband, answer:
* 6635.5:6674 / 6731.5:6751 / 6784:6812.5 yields 0.03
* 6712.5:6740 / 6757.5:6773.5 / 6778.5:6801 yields -0.06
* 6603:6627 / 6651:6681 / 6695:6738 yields 0.01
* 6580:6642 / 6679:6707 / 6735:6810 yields 0.04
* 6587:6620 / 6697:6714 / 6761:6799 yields 0.02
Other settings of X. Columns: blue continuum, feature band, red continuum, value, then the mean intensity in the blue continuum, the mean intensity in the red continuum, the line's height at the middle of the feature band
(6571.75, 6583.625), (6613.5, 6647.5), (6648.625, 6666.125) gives -1.87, 34.9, 29.8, 31.5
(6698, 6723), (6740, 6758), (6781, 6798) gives -0.09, 27.2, 24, 25.6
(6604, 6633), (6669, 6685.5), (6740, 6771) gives 0.22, 33.6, 25.9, 30.3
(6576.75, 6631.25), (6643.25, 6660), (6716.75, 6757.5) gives 0.25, 34.3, 25.6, 31.2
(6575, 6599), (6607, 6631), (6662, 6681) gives -0.13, 35.1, 30.5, 33.4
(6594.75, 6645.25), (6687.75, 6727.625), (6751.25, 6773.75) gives 2.38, 33.7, 26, 29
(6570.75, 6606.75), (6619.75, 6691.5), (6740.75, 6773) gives 0.56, 34.9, 26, 31.4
